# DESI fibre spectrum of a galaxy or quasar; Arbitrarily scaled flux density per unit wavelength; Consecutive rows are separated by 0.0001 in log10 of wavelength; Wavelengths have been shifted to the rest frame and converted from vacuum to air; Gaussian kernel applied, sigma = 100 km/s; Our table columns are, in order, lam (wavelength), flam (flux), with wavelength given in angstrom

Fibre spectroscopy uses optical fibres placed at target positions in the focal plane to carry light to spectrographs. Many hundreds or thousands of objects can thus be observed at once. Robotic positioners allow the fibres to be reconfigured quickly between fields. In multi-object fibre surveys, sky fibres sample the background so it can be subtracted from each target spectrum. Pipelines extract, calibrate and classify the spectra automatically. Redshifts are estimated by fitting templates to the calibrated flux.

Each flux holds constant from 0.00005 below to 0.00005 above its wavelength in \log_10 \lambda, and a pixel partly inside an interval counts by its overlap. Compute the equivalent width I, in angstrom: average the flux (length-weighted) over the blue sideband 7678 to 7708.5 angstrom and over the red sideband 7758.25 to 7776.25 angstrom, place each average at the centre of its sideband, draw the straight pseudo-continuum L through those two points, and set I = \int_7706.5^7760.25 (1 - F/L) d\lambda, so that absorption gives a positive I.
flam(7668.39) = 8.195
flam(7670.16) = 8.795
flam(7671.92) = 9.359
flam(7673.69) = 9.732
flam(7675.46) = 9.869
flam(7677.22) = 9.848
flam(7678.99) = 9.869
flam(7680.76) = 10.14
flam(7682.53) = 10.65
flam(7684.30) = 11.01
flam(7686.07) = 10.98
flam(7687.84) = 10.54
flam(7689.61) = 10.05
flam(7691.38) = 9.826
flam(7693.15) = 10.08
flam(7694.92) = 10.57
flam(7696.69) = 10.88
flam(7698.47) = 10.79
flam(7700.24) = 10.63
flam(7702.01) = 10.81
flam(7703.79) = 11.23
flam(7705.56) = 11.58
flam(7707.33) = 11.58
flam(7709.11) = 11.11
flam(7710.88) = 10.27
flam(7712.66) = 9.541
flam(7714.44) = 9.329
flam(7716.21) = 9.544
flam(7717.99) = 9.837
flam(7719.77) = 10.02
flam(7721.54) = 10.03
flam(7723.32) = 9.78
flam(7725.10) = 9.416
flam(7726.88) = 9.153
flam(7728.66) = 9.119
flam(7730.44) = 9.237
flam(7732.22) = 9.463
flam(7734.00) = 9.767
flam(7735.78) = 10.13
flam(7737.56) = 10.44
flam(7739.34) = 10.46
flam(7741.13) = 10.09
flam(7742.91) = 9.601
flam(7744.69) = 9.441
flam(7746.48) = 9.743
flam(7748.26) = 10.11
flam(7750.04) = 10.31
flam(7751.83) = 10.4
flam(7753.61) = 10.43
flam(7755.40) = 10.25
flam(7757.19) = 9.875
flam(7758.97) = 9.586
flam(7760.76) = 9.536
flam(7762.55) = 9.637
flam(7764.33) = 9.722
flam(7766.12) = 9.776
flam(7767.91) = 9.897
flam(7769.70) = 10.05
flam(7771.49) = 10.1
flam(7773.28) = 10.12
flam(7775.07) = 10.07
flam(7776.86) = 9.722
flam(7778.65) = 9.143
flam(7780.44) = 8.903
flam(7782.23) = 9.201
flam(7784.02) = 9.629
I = 1.51 angstrom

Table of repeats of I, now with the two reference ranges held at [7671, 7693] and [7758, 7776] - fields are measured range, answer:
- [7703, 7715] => -0.8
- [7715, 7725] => 0.2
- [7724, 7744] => 0.5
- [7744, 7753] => -0.1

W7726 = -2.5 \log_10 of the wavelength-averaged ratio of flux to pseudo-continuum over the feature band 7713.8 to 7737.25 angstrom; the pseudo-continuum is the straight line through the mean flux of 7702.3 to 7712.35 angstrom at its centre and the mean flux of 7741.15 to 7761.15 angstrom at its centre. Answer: 0.10 mag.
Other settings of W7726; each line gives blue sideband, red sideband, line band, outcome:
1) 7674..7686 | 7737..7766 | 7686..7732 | -0.007 mag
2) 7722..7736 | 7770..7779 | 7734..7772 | -0.030 mag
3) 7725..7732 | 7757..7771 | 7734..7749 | -0.063 mag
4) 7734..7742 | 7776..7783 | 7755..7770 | -0.016 mag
